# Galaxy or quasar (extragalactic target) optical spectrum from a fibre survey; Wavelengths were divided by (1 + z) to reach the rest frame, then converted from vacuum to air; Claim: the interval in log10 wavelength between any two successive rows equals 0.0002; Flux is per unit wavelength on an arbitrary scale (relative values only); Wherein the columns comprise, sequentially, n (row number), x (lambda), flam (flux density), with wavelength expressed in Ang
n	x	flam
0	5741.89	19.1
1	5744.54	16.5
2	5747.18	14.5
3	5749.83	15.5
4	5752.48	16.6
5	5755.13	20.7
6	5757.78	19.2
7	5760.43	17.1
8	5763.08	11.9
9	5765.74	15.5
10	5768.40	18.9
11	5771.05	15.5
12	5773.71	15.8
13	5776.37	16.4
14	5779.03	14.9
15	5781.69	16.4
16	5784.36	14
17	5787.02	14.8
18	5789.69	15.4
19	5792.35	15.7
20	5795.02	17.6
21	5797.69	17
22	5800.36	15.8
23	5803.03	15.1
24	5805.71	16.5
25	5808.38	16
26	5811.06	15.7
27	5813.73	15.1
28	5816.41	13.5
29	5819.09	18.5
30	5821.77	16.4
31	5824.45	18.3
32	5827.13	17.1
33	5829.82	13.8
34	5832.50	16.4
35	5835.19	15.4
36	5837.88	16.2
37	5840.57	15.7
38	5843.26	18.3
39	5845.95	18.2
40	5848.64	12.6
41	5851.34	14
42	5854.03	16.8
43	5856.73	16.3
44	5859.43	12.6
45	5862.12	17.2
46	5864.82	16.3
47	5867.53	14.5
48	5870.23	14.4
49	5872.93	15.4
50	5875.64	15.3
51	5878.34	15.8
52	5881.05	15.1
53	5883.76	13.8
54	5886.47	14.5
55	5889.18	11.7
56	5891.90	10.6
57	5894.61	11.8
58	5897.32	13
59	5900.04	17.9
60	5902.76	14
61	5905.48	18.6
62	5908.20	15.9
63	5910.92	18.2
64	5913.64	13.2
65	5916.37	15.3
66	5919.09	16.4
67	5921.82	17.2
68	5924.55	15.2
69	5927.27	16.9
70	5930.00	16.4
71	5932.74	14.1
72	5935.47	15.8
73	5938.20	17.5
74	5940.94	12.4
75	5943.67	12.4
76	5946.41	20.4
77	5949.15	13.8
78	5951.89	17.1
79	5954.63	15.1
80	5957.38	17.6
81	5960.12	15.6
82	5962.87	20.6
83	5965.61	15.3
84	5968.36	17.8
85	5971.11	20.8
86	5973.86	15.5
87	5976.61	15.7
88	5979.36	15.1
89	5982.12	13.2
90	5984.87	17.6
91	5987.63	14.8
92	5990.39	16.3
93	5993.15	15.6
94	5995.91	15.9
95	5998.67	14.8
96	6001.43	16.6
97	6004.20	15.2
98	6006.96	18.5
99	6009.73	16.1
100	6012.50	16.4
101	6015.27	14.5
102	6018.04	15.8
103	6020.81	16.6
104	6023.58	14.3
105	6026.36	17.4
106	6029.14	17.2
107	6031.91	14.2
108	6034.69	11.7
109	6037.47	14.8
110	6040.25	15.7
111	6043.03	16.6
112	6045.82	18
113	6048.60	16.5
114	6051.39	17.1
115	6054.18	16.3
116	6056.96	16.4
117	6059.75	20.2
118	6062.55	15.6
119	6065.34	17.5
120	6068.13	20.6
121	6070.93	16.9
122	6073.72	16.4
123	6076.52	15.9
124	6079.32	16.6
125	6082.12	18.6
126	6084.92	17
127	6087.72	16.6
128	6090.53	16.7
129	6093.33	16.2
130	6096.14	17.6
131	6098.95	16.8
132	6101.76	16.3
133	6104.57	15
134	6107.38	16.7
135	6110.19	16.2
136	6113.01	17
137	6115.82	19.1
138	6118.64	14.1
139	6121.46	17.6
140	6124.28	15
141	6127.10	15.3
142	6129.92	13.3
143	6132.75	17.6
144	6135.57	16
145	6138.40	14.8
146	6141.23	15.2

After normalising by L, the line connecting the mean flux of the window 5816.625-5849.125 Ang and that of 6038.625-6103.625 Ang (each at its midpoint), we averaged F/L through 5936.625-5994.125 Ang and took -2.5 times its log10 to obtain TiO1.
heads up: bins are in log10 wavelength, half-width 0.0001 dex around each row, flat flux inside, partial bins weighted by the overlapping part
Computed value 0.04 mag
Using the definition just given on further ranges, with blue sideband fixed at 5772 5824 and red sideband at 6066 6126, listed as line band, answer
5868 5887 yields 0.085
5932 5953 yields 0.059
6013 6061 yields 0.036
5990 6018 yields 0.036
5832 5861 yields 0.023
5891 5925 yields 0.067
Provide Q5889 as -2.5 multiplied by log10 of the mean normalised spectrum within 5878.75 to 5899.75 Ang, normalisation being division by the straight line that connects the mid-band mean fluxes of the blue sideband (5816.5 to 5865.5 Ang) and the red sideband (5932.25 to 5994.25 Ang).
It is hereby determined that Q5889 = 0.205 mag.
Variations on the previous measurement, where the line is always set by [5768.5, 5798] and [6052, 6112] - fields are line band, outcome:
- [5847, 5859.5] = 0.10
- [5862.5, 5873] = 0.06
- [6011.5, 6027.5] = 0.06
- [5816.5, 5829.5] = -0.06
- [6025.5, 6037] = 0.12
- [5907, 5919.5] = 0.04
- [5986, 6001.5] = 0.07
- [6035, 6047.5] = 0.06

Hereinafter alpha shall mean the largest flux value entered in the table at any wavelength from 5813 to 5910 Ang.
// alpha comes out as 18.6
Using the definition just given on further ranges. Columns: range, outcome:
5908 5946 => 18.2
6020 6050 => 18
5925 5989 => 20.8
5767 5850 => 18.9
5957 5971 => 20.6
